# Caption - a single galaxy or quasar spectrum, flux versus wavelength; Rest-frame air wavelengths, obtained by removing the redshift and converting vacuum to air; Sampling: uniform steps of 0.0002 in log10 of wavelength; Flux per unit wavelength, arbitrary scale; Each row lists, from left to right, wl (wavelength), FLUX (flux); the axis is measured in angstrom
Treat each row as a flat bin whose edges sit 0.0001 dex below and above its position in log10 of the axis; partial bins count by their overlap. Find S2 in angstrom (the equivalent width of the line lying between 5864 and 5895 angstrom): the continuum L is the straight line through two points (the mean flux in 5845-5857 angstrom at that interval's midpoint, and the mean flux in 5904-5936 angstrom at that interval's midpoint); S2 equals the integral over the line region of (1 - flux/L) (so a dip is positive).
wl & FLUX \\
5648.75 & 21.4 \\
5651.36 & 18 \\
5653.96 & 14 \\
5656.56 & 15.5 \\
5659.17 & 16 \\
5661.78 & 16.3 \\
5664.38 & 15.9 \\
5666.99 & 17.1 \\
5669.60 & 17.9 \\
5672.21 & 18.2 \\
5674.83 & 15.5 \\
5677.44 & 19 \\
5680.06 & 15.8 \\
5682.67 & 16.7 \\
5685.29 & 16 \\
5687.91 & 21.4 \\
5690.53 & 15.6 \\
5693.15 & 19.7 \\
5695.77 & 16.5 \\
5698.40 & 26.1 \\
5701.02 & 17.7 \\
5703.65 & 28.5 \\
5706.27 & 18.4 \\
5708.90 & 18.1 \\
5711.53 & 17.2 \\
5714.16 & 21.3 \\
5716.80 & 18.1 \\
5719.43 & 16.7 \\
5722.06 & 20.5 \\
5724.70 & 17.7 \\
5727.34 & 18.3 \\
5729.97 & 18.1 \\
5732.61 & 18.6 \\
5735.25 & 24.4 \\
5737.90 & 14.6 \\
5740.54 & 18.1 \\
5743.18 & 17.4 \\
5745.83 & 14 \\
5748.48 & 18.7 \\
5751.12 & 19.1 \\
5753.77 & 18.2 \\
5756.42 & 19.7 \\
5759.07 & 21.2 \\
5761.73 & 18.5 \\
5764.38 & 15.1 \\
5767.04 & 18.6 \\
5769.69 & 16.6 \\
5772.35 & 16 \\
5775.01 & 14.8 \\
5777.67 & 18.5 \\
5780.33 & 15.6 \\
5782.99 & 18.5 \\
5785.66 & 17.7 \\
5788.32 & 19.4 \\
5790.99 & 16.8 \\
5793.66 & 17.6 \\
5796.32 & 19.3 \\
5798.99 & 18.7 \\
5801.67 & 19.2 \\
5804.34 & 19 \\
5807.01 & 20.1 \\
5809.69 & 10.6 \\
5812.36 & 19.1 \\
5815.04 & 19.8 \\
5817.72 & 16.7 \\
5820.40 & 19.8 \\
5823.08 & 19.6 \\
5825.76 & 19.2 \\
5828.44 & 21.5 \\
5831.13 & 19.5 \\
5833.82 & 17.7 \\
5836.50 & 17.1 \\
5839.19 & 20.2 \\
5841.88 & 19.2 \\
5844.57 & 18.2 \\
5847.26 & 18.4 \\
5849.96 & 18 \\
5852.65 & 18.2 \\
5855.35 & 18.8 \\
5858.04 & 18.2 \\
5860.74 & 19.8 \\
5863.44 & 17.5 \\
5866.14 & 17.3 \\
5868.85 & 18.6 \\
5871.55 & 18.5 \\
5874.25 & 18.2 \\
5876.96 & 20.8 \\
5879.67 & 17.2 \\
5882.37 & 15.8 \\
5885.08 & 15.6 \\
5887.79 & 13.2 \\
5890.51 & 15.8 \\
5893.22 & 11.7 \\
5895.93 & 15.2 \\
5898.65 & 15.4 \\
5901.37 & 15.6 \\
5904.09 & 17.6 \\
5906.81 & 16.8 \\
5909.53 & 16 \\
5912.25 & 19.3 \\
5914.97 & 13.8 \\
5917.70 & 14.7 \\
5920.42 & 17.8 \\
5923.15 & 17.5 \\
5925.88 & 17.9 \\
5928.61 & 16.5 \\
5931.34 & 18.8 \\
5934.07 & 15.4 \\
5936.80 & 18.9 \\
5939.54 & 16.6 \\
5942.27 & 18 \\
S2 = 1.98 angstrom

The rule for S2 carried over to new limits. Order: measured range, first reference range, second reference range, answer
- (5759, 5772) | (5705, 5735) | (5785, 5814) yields 0.5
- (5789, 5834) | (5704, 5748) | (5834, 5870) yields -0.2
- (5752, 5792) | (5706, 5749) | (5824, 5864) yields 1.6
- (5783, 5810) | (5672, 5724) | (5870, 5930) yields -0.7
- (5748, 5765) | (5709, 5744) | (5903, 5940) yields -0.5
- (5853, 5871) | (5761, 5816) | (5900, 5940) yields -1.2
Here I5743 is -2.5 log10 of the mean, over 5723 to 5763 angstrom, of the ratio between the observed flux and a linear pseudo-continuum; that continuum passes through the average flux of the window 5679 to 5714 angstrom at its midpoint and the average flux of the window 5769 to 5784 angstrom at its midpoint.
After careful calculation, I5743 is -0.05 mag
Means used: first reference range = 19.2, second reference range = 16.6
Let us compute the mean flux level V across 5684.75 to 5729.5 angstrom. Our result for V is 19.3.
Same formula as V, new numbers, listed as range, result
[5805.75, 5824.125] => 17.9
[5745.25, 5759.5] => 18.6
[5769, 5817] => 17.6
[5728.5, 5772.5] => 18.1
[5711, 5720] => 18.6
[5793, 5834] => 18.6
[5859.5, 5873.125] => 18.3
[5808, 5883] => 18.4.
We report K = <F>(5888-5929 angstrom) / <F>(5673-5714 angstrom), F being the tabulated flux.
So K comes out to 0.8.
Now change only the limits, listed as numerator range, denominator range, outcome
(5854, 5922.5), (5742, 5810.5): 0.95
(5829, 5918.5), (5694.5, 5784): 0.93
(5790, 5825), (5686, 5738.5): 0.94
